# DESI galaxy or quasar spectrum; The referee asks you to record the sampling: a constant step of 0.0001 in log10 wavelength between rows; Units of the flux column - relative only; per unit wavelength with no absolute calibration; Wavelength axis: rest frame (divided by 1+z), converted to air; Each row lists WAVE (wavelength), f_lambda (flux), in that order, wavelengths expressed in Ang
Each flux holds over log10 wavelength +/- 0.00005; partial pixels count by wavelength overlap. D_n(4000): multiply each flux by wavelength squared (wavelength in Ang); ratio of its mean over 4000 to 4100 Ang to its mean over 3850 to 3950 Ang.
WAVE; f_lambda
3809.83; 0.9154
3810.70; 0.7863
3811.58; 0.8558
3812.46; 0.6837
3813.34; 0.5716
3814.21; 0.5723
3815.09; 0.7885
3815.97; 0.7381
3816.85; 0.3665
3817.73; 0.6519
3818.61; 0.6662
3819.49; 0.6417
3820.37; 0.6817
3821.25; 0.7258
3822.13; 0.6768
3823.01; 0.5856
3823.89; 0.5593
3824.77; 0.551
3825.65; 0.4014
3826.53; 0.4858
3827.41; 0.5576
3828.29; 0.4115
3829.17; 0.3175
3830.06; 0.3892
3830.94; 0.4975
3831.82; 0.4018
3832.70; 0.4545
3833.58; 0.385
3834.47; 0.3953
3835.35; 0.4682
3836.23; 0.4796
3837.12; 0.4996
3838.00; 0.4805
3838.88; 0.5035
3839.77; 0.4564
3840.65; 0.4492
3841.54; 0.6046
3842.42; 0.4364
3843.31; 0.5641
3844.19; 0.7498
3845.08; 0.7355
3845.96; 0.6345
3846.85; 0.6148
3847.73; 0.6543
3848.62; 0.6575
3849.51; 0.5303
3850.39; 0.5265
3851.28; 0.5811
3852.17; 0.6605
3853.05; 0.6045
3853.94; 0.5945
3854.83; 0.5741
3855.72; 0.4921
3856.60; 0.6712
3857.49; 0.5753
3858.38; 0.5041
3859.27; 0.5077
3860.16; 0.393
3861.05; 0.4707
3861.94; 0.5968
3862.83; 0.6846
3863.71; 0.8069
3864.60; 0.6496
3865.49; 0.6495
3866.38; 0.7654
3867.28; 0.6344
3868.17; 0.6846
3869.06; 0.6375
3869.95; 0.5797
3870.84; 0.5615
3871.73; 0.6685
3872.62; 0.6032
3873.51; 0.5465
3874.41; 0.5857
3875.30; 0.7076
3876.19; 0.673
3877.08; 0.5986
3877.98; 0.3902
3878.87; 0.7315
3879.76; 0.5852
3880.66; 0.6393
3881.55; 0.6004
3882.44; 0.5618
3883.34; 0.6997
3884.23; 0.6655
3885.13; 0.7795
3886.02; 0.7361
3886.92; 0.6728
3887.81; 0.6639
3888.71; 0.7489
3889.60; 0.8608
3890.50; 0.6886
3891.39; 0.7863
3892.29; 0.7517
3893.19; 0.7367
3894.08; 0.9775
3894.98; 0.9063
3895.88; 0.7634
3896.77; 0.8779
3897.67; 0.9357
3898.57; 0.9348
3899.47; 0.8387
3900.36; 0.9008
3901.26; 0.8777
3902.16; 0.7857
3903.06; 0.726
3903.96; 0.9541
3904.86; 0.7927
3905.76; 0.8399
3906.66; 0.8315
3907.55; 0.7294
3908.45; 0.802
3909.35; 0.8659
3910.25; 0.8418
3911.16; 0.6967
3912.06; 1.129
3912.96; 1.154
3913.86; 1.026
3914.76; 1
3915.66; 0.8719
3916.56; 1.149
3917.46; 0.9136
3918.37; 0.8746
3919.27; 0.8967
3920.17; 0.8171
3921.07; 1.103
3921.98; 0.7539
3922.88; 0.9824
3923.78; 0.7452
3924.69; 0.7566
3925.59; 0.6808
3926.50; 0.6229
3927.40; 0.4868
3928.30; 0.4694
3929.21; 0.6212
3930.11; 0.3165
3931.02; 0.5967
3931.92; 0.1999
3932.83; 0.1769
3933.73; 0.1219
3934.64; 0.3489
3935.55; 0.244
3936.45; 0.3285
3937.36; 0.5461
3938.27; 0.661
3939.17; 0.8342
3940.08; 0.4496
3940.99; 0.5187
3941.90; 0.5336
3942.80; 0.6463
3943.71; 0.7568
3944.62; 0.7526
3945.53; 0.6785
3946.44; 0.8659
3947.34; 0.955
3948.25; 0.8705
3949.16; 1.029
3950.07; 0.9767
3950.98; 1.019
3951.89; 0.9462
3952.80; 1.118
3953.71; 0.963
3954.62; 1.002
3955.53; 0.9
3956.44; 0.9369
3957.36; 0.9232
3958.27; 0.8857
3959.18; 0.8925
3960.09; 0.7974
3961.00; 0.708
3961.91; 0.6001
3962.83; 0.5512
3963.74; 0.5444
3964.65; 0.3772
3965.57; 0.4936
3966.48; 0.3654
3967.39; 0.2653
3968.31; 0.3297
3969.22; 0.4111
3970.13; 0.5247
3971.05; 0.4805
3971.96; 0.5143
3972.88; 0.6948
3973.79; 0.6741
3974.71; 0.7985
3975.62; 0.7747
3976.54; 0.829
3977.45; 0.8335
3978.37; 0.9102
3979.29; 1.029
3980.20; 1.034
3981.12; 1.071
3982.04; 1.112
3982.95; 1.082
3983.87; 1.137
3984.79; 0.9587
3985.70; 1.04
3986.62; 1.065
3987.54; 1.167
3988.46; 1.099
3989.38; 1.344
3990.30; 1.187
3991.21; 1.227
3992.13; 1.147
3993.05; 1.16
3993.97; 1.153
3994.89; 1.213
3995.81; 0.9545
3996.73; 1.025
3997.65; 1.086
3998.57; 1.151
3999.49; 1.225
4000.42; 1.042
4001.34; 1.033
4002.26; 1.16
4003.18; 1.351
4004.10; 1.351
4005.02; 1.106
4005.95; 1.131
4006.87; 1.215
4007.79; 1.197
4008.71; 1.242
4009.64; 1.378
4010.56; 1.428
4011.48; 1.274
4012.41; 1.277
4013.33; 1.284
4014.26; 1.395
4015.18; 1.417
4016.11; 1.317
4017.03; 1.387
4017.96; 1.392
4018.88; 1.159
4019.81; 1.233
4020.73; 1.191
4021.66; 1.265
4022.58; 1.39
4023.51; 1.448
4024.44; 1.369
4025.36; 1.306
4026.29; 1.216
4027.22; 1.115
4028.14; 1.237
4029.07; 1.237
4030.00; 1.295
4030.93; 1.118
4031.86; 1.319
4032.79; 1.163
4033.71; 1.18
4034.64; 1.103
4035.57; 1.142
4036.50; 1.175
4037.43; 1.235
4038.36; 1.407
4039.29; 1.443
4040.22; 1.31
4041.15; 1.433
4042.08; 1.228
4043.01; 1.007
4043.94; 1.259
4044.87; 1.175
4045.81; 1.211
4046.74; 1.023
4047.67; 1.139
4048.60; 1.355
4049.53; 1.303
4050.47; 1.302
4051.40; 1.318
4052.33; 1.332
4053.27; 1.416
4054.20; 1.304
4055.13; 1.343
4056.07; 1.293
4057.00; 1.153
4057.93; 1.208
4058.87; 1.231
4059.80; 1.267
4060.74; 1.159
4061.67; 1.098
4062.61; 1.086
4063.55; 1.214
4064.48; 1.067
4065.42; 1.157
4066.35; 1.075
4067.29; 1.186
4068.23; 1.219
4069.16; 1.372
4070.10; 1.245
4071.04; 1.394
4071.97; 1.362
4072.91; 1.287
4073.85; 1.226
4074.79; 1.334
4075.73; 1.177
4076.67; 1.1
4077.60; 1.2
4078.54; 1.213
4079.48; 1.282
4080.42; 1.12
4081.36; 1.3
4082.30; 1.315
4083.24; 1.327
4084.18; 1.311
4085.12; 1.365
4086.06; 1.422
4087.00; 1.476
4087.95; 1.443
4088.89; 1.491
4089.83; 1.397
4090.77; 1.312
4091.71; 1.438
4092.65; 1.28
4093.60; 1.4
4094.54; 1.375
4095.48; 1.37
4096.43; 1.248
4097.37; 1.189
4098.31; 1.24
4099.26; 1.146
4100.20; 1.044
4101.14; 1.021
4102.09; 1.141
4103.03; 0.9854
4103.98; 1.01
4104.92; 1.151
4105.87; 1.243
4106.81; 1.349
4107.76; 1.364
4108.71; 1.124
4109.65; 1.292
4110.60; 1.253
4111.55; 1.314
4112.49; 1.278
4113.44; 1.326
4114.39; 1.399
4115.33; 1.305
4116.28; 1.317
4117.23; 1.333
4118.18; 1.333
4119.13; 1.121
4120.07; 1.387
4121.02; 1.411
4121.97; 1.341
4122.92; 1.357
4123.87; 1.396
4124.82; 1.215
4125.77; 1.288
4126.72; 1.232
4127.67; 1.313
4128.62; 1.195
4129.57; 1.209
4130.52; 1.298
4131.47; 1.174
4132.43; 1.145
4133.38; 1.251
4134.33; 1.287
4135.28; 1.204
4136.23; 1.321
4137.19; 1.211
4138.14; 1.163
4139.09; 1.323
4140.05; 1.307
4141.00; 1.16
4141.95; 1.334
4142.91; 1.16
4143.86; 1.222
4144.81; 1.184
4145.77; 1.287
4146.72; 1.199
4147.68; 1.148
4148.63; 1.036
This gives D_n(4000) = 1.95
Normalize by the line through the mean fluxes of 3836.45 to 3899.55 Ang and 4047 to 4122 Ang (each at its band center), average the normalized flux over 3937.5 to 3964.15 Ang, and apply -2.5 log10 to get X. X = 0.10 mag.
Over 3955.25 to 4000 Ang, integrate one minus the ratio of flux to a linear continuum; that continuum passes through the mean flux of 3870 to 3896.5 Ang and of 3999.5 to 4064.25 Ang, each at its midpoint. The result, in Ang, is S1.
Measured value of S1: 7.7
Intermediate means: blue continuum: 0.686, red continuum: 1.25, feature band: 0.872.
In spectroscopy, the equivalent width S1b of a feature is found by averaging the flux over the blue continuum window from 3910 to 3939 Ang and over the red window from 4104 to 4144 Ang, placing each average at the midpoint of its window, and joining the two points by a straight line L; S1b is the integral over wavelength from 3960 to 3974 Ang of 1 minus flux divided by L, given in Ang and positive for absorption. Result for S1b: 5.2 Ang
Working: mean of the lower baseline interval 0.691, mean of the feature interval 0.511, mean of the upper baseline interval 1.27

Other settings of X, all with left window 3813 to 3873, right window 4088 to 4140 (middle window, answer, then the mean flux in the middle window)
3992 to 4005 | -0.18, 1.15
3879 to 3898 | -0.09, 0.743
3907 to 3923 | -0.22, 0.921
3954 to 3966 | 0.17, 0.742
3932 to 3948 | 0.44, 0.55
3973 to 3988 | -0.05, 0.964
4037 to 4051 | -0.16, 1.26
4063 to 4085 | -0.07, 1.24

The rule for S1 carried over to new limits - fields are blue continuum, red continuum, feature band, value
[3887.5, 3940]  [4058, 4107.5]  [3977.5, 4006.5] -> -4.07 Ang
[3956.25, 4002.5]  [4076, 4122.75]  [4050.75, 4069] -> -1.18 Ang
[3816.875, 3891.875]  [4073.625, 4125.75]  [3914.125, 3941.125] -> 5.06 Ang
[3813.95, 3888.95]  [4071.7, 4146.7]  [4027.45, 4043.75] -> -2.48 Ang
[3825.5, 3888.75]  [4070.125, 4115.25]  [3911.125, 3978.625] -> 9.69 Ang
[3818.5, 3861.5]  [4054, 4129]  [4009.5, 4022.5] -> -3.35 Ang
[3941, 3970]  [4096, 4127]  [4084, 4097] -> -2.23 Ang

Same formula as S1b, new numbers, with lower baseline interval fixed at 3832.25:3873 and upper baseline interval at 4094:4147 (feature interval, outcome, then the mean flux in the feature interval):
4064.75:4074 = -1.1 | 1.25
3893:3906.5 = -3.2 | 0.858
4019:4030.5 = -3.0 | 1.27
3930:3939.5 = 4.7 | 0.395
